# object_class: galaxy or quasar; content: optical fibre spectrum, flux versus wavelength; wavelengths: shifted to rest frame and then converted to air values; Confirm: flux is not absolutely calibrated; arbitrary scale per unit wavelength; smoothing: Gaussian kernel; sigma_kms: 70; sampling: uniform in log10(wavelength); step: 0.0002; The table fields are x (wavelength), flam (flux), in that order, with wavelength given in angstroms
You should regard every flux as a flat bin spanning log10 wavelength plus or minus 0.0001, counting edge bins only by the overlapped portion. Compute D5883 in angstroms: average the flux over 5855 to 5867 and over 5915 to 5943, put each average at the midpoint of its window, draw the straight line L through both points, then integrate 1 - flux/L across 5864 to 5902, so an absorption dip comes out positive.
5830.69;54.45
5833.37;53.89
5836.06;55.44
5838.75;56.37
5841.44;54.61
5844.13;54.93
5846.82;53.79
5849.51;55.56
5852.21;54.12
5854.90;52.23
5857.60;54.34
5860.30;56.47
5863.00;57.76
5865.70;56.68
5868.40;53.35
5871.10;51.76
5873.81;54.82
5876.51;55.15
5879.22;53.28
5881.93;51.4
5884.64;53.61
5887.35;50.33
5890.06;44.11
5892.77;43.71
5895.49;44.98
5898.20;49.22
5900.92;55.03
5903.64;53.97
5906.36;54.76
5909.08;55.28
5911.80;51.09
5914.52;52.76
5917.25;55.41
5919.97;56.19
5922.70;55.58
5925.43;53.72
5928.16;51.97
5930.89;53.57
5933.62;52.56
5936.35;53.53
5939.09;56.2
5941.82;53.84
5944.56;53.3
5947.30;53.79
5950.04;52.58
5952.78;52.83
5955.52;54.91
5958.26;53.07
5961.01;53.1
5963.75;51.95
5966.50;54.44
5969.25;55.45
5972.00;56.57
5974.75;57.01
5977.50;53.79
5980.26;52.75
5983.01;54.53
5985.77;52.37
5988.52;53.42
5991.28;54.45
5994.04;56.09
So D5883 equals 2.8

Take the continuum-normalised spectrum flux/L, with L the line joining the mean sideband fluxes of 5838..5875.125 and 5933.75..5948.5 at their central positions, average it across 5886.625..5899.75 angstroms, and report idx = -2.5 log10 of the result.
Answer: 0.17 mag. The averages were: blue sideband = 54.7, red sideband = 54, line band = 46.4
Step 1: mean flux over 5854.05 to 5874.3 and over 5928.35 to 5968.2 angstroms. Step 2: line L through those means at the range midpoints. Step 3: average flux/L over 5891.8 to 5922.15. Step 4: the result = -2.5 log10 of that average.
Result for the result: 0.038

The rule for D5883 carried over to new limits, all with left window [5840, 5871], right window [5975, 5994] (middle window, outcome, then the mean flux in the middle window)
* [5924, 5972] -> 0.5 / 53.7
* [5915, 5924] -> -0.2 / 55.4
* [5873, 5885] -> 0.2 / 53.6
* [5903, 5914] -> 0.2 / 53.7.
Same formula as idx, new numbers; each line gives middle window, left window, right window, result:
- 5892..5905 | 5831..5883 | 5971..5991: 0.101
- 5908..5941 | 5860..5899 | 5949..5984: -0.021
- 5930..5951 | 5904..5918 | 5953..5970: 0.001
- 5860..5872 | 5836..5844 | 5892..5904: -0.052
